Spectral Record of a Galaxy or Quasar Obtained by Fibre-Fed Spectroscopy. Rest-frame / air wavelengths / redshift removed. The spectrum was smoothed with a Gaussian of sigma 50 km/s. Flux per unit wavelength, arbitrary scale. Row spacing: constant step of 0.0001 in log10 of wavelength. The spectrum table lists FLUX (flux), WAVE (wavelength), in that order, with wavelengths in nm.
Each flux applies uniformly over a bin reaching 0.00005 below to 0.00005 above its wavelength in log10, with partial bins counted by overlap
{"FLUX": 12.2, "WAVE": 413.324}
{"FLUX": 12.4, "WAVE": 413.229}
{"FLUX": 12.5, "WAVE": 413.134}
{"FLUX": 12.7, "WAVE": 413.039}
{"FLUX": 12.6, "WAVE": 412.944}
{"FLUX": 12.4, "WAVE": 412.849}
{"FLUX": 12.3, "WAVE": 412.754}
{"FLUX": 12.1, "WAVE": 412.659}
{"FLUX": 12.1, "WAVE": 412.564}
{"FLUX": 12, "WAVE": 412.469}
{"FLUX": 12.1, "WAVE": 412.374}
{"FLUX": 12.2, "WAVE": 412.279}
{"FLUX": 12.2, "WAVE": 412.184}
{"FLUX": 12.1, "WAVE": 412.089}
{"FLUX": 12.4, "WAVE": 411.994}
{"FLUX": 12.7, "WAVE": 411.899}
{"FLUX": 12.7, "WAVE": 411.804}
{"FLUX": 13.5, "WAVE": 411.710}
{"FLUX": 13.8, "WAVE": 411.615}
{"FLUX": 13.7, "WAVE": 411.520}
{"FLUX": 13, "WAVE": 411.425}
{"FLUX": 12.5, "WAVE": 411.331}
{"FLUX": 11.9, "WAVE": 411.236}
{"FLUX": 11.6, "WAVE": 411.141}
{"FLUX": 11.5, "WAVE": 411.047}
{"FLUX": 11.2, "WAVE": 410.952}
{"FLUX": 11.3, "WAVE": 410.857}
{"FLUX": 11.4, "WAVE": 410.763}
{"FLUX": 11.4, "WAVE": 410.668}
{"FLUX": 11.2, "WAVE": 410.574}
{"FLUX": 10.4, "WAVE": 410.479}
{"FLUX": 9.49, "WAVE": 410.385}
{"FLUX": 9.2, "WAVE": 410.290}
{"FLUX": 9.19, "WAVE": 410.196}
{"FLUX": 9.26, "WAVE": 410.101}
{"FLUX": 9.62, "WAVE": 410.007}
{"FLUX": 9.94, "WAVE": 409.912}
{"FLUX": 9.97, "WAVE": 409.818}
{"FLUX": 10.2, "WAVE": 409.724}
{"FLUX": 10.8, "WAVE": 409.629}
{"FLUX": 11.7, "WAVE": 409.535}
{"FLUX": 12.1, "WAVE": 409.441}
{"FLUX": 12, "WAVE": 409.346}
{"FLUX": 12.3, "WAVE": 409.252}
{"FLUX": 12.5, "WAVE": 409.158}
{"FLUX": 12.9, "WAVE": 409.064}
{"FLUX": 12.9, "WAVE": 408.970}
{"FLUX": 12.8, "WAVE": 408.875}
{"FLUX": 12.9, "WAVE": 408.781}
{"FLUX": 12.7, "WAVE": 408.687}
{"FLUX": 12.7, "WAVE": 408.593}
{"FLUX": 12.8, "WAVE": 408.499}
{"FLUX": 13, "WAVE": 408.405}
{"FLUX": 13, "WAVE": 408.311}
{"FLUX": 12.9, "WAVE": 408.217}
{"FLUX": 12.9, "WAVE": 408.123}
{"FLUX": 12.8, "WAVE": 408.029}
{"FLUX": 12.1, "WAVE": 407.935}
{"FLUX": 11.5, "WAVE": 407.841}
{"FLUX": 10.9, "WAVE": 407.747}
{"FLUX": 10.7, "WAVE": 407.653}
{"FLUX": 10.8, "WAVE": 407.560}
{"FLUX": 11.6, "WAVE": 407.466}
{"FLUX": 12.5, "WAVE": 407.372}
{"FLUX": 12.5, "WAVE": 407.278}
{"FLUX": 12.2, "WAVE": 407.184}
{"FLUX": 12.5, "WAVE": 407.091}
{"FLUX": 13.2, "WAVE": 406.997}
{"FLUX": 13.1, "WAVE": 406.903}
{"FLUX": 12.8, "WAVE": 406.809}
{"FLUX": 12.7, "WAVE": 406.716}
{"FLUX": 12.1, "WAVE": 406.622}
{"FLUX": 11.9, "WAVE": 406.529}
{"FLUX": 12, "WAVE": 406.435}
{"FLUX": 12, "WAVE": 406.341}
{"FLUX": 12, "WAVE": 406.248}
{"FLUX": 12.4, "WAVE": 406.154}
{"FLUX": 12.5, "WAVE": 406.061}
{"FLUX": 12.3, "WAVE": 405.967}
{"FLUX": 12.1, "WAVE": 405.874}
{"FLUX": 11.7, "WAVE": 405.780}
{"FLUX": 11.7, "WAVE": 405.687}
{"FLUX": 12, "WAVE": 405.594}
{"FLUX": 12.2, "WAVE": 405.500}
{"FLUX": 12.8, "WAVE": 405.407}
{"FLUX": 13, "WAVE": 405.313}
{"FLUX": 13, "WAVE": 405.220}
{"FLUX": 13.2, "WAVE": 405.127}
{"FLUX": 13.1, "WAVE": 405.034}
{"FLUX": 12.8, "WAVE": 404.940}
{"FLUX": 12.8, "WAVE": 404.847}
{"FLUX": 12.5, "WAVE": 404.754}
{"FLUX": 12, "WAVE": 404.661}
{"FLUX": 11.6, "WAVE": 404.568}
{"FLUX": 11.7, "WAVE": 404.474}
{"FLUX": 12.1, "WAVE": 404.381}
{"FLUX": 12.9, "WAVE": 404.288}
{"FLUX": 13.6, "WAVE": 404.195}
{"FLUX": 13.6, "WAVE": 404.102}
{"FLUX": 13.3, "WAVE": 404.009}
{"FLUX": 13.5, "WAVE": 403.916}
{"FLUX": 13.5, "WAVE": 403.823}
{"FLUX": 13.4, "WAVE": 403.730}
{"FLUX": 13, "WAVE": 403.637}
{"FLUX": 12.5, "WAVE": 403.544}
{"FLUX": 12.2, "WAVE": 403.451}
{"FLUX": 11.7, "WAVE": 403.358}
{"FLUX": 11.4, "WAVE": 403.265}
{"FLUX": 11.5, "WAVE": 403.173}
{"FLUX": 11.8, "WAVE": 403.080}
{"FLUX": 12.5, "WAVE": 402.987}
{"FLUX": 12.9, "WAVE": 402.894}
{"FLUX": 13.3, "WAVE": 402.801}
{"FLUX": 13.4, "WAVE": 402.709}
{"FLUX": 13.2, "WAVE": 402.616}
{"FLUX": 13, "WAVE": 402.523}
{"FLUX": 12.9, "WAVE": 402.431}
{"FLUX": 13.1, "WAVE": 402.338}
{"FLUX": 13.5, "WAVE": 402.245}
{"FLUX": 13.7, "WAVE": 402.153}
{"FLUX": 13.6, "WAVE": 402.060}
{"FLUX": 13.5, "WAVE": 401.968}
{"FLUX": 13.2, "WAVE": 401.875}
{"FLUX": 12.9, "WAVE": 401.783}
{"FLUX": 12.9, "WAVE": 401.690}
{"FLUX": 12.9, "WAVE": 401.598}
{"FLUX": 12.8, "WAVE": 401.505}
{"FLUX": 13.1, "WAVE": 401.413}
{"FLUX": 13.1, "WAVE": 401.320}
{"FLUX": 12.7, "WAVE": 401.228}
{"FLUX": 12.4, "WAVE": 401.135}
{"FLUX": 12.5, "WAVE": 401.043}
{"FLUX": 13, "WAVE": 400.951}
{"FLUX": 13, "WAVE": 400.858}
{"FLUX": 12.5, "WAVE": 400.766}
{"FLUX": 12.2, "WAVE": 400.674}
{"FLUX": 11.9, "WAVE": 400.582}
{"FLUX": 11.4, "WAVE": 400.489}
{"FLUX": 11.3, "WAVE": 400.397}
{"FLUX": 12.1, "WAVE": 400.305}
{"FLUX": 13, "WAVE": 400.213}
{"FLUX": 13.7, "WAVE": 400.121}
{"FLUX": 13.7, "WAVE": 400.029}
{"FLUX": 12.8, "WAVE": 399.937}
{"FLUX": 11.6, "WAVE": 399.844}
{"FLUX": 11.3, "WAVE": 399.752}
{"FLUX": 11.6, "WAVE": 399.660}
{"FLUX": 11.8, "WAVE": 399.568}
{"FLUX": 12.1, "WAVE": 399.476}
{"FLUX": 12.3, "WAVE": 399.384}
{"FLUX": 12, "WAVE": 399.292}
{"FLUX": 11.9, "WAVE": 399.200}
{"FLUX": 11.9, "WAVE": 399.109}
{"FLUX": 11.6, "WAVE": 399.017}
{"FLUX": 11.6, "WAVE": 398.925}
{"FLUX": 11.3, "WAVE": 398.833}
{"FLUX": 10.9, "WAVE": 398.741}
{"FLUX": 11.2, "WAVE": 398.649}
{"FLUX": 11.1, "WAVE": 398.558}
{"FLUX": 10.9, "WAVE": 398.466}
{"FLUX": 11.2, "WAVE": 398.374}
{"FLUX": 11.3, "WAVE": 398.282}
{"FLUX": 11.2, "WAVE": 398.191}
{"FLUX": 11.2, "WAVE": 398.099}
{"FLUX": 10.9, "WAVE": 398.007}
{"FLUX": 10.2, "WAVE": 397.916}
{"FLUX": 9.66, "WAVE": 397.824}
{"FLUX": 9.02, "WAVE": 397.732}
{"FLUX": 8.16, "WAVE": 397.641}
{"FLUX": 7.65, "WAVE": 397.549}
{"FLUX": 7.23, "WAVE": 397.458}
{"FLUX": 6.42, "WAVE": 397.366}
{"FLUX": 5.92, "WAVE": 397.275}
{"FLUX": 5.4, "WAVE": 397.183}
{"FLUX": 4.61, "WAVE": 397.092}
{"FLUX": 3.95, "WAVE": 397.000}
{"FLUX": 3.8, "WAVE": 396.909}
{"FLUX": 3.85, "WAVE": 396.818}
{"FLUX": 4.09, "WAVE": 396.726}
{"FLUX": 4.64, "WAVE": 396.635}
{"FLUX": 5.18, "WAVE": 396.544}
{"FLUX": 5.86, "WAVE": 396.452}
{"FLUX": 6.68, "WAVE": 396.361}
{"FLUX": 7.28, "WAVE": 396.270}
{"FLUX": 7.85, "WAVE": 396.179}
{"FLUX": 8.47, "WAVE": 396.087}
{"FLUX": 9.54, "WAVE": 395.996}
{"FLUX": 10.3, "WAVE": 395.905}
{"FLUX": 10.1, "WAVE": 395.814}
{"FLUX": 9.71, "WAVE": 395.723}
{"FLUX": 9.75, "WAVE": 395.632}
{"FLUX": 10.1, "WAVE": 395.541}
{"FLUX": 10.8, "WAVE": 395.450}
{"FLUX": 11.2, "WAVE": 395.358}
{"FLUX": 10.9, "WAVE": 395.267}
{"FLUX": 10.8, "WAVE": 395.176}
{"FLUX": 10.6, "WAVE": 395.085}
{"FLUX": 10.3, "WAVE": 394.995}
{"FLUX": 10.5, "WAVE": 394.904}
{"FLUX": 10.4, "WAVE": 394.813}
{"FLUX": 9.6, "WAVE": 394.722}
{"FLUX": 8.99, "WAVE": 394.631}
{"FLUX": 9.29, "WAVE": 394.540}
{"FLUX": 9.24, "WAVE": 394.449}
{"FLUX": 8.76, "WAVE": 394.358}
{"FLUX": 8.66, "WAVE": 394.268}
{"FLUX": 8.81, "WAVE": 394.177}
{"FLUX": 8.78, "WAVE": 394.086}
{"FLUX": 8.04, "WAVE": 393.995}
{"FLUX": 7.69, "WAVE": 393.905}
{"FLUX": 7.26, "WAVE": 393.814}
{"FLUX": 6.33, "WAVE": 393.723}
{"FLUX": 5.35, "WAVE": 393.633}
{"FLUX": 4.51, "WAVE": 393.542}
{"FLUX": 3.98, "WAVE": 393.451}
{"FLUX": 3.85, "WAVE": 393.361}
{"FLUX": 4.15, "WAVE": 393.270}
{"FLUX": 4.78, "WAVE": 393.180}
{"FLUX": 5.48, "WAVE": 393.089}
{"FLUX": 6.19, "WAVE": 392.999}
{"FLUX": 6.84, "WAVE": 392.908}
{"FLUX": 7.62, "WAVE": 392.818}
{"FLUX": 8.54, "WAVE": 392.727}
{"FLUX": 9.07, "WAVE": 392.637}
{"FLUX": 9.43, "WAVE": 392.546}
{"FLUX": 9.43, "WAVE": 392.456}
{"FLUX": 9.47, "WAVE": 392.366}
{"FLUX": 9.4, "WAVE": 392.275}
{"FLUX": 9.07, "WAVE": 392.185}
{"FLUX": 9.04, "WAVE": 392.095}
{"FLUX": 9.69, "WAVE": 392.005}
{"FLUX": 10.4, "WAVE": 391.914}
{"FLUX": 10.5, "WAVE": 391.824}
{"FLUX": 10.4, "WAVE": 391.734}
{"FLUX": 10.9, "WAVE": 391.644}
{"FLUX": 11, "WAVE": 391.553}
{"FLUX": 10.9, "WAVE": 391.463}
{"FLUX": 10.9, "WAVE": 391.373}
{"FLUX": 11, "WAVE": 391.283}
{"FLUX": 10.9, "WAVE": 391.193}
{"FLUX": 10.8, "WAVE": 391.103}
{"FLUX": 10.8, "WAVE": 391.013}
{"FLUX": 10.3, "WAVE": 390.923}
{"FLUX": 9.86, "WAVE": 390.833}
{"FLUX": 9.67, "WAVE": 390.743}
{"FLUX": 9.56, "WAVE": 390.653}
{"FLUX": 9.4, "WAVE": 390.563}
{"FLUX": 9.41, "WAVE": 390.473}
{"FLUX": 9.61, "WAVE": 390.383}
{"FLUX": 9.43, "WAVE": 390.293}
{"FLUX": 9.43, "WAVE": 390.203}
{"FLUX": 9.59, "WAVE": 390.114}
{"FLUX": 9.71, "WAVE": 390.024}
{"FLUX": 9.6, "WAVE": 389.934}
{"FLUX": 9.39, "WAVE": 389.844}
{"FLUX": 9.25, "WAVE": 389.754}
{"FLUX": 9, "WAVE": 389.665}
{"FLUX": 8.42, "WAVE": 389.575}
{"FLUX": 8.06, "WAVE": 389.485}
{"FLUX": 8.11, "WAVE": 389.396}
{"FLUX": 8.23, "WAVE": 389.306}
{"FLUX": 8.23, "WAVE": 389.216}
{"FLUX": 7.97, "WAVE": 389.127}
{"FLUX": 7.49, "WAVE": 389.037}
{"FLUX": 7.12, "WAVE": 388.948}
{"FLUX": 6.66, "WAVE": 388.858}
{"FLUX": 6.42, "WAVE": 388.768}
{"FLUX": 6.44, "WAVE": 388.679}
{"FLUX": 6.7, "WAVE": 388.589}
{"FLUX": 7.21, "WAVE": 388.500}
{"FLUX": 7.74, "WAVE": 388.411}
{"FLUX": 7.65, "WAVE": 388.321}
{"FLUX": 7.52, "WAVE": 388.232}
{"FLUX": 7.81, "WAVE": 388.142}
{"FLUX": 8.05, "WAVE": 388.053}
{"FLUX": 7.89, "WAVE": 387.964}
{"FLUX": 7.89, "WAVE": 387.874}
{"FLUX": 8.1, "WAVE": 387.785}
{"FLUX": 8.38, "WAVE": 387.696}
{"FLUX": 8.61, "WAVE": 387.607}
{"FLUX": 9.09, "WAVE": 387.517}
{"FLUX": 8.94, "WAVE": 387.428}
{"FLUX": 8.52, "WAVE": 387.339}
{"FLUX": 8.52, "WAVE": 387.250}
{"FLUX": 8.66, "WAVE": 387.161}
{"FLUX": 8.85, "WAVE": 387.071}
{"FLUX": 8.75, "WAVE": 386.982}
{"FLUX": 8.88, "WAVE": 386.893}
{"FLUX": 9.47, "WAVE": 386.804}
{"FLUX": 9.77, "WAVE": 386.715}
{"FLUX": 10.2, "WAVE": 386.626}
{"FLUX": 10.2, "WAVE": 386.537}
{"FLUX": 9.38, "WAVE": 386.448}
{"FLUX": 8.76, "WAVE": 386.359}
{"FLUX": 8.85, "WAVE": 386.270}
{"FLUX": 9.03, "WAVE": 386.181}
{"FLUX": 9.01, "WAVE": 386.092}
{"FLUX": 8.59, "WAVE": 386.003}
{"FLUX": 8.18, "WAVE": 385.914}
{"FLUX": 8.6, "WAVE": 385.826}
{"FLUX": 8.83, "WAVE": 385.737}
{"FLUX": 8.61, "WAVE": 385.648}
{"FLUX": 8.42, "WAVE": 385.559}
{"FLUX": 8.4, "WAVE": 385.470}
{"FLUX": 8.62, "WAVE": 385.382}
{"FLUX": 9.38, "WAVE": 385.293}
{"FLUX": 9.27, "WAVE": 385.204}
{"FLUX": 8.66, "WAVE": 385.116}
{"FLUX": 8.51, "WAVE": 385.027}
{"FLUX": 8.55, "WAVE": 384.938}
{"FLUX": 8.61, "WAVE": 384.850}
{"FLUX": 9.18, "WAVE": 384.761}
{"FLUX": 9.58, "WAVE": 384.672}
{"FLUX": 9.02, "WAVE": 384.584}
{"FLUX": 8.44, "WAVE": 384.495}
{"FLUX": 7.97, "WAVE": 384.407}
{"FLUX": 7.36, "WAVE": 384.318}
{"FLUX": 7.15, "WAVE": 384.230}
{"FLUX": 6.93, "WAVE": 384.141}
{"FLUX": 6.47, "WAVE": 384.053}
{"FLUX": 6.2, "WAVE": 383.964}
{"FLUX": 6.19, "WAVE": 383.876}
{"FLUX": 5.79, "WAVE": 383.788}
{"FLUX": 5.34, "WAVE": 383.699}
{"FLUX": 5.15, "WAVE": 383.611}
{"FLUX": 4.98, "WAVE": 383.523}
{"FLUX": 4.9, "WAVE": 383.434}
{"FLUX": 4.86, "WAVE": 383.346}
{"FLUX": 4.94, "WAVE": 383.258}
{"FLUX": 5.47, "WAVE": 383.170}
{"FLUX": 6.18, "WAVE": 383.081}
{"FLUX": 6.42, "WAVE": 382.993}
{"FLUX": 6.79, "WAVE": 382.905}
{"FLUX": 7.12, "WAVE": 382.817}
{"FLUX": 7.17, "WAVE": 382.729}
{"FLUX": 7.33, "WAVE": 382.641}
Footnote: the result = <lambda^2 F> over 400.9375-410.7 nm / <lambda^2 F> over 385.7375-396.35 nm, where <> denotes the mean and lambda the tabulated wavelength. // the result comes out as 1.51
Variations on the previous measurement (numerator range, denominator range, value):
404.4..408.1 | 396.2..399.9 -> 1.41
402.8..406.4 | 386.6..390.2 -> 1.63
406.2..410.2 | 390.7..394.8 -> 1.51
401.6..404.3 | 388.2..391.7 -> 1.54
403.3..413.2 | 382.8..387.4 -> 1.72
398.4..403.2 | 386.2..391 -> 1.53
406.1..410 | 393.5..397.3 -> 1.62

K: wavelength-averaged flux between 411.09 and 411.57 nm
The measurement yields 12.5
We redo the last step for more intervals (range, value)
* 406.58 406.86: 12.5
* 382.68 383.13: 6.73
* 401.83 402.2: 13.5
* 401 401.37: 12.7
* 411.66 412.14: 12.7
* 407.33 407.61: 11.6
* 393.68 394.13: 7.62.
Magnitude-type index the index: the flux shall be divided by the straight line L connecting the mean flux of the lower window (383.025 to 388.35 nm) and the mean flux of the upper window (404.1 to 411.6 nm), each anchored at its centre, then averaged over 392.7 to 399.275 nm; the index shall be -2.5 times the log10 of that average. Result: 0.18 mag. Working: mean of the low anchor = 8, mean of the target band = 8.38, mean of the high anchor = 12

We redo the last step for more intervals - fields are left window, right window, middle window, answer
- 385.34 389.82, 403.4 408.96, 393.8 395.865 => 0.04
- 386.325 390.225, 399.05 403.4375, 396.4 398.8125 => 0.40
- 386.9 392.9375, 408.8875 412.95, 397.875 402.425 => -0.19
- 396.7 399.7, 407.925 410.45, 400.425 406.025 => -0.22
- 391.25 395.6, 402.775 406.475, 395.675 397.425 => 0.44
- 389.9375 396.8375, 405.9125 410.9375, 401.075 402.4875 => -0.25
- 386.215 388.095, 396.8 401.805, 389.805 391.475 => -0.07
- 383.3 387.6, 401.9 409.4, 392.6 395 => 0.32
